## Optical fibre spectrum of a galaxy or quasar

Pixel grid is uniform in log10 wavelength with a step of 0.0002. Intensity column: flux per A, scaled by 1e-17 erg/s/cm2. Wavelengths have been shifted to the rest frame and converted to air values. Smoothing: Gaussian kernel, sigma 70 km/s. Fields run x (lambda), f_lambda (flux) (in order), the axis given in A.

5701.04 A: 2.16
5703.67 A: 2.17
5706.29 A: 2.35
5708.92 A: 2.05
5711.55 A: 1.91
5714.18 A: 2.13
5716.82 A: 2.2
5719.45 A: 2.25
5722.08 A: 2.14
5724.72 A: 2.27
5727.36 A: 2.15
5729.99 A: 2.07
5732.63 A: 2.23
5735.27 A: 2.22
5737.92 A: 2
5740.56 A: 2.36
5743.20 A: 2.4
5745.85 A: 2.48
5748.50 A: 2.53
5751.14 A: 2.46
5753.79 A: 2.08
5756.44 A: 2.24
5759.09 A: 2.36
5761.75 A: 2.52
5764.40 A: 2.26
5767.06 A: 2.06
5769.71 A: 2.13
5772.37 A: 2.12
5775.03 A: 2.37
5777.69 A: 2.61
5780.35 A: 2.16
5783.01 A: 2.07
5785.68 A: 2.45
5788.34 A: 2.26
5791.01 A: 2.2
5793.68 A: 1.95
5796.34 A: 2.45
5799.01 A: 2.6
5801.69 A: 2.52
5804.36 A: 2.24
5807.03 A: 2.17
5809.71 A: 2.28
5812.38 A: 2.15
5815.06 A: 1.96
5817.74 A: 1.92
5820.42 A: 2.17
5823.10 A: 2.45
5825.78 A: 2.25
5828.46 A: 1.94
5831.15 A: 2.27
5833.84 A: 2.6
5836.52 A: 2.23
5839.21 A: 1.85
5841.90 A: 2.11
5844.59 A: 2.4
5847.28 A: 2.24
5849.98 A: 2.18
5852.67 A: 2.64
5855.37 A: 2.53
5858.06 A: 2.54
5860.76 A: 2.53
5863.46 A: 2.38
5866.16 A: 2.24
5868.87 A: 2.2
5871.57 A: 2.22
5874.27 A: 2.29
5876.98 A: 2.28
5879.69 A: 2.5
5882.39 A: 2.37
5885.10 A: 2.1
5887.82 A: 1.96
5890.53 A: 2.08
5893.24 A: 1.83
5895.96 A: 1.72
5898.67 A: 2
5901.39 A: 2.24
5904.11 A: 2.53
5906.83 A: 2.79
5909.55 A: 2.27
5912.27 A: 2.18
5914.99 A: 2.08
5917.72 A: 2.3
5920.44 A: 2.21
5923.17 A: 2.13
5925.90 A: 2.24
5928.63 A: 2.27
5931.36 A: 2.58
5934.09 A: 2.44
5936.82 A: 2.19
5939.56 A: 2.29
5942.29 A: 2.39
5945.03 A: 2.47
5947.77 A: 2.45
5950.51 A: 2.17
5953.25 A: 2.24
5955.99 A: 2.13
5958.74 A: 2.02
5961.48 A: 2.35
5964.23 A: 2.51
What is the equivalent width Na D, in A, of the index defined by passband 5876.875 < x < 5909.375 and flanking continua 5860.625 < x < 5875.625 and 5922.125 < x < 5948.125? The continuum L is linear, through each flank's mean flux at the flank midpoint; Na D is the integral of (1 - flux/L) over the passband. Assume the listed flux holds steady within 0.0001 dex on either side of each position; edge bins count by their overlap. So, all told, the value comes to 1.57 A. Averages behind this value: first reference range 2.29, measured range 2.2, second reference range 2.34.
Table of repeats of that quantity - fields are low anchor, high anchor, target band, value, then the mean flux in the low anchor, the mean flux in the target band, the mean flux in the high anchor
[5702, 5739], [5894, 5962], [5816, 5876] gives -1.6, 2.15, 2.28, 2.26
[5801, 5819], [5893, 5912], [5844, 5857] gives -1.3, 2.17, 2.4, 2.22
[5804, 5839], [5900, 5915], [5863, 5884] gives 0.0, 2.19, 2.3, 2.37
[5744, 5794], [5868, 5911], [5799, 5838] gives 0.3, 2.29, 2.24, 2.21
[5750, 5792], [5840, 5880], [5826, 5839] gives 0.5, 2.27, 2.22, 2.34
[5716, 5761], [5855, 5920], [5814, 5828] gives 0.7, 2.27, 2.14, 2.25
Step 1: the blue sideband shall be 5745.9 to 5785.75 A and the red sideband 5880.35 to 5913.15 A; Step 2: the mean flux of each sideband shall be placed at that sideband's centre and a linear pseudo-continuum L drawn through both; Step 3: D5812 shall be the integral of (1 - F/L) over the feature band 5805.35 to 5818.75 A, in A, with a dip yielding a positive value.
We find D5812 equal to 0.9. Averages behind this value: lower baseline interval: 2.3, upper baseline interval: 2.18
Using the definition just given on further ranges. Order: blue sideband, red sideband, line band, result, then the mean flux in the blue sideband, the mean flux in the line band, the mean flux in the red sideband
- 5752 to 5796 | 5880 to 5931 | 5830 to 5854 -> -0.6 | 2.25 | 2.28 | 2.2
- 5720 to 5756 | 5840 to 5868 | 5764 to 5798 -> 0.9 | 2.26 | 2.24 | 2.37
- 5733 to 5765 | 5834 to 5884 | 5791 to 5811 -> 0.1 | 2.32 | 2.31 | 2.32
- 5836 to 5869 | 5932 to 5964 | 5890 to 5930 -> 2.0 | 2.32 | 2.19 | 2.3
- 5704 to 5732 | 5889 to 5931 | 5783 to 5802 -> -1.3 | 2.16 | 2.32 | 2.2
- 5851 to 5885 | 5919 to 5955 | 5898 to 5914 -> 0.0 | 2.38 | 2.34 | 2.31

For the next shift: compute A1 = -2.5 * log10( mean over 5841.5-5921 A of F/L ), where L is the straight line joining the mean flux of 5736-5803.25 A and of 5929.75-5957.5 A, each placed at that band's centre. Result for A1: 0.026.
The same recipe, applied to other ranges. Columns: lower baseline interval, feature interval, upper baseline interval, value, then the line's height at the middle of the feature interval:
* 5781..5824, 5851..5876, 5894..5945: -0.06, 2.25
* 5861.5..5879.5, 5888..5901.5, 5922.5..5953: 0.18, 2.31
